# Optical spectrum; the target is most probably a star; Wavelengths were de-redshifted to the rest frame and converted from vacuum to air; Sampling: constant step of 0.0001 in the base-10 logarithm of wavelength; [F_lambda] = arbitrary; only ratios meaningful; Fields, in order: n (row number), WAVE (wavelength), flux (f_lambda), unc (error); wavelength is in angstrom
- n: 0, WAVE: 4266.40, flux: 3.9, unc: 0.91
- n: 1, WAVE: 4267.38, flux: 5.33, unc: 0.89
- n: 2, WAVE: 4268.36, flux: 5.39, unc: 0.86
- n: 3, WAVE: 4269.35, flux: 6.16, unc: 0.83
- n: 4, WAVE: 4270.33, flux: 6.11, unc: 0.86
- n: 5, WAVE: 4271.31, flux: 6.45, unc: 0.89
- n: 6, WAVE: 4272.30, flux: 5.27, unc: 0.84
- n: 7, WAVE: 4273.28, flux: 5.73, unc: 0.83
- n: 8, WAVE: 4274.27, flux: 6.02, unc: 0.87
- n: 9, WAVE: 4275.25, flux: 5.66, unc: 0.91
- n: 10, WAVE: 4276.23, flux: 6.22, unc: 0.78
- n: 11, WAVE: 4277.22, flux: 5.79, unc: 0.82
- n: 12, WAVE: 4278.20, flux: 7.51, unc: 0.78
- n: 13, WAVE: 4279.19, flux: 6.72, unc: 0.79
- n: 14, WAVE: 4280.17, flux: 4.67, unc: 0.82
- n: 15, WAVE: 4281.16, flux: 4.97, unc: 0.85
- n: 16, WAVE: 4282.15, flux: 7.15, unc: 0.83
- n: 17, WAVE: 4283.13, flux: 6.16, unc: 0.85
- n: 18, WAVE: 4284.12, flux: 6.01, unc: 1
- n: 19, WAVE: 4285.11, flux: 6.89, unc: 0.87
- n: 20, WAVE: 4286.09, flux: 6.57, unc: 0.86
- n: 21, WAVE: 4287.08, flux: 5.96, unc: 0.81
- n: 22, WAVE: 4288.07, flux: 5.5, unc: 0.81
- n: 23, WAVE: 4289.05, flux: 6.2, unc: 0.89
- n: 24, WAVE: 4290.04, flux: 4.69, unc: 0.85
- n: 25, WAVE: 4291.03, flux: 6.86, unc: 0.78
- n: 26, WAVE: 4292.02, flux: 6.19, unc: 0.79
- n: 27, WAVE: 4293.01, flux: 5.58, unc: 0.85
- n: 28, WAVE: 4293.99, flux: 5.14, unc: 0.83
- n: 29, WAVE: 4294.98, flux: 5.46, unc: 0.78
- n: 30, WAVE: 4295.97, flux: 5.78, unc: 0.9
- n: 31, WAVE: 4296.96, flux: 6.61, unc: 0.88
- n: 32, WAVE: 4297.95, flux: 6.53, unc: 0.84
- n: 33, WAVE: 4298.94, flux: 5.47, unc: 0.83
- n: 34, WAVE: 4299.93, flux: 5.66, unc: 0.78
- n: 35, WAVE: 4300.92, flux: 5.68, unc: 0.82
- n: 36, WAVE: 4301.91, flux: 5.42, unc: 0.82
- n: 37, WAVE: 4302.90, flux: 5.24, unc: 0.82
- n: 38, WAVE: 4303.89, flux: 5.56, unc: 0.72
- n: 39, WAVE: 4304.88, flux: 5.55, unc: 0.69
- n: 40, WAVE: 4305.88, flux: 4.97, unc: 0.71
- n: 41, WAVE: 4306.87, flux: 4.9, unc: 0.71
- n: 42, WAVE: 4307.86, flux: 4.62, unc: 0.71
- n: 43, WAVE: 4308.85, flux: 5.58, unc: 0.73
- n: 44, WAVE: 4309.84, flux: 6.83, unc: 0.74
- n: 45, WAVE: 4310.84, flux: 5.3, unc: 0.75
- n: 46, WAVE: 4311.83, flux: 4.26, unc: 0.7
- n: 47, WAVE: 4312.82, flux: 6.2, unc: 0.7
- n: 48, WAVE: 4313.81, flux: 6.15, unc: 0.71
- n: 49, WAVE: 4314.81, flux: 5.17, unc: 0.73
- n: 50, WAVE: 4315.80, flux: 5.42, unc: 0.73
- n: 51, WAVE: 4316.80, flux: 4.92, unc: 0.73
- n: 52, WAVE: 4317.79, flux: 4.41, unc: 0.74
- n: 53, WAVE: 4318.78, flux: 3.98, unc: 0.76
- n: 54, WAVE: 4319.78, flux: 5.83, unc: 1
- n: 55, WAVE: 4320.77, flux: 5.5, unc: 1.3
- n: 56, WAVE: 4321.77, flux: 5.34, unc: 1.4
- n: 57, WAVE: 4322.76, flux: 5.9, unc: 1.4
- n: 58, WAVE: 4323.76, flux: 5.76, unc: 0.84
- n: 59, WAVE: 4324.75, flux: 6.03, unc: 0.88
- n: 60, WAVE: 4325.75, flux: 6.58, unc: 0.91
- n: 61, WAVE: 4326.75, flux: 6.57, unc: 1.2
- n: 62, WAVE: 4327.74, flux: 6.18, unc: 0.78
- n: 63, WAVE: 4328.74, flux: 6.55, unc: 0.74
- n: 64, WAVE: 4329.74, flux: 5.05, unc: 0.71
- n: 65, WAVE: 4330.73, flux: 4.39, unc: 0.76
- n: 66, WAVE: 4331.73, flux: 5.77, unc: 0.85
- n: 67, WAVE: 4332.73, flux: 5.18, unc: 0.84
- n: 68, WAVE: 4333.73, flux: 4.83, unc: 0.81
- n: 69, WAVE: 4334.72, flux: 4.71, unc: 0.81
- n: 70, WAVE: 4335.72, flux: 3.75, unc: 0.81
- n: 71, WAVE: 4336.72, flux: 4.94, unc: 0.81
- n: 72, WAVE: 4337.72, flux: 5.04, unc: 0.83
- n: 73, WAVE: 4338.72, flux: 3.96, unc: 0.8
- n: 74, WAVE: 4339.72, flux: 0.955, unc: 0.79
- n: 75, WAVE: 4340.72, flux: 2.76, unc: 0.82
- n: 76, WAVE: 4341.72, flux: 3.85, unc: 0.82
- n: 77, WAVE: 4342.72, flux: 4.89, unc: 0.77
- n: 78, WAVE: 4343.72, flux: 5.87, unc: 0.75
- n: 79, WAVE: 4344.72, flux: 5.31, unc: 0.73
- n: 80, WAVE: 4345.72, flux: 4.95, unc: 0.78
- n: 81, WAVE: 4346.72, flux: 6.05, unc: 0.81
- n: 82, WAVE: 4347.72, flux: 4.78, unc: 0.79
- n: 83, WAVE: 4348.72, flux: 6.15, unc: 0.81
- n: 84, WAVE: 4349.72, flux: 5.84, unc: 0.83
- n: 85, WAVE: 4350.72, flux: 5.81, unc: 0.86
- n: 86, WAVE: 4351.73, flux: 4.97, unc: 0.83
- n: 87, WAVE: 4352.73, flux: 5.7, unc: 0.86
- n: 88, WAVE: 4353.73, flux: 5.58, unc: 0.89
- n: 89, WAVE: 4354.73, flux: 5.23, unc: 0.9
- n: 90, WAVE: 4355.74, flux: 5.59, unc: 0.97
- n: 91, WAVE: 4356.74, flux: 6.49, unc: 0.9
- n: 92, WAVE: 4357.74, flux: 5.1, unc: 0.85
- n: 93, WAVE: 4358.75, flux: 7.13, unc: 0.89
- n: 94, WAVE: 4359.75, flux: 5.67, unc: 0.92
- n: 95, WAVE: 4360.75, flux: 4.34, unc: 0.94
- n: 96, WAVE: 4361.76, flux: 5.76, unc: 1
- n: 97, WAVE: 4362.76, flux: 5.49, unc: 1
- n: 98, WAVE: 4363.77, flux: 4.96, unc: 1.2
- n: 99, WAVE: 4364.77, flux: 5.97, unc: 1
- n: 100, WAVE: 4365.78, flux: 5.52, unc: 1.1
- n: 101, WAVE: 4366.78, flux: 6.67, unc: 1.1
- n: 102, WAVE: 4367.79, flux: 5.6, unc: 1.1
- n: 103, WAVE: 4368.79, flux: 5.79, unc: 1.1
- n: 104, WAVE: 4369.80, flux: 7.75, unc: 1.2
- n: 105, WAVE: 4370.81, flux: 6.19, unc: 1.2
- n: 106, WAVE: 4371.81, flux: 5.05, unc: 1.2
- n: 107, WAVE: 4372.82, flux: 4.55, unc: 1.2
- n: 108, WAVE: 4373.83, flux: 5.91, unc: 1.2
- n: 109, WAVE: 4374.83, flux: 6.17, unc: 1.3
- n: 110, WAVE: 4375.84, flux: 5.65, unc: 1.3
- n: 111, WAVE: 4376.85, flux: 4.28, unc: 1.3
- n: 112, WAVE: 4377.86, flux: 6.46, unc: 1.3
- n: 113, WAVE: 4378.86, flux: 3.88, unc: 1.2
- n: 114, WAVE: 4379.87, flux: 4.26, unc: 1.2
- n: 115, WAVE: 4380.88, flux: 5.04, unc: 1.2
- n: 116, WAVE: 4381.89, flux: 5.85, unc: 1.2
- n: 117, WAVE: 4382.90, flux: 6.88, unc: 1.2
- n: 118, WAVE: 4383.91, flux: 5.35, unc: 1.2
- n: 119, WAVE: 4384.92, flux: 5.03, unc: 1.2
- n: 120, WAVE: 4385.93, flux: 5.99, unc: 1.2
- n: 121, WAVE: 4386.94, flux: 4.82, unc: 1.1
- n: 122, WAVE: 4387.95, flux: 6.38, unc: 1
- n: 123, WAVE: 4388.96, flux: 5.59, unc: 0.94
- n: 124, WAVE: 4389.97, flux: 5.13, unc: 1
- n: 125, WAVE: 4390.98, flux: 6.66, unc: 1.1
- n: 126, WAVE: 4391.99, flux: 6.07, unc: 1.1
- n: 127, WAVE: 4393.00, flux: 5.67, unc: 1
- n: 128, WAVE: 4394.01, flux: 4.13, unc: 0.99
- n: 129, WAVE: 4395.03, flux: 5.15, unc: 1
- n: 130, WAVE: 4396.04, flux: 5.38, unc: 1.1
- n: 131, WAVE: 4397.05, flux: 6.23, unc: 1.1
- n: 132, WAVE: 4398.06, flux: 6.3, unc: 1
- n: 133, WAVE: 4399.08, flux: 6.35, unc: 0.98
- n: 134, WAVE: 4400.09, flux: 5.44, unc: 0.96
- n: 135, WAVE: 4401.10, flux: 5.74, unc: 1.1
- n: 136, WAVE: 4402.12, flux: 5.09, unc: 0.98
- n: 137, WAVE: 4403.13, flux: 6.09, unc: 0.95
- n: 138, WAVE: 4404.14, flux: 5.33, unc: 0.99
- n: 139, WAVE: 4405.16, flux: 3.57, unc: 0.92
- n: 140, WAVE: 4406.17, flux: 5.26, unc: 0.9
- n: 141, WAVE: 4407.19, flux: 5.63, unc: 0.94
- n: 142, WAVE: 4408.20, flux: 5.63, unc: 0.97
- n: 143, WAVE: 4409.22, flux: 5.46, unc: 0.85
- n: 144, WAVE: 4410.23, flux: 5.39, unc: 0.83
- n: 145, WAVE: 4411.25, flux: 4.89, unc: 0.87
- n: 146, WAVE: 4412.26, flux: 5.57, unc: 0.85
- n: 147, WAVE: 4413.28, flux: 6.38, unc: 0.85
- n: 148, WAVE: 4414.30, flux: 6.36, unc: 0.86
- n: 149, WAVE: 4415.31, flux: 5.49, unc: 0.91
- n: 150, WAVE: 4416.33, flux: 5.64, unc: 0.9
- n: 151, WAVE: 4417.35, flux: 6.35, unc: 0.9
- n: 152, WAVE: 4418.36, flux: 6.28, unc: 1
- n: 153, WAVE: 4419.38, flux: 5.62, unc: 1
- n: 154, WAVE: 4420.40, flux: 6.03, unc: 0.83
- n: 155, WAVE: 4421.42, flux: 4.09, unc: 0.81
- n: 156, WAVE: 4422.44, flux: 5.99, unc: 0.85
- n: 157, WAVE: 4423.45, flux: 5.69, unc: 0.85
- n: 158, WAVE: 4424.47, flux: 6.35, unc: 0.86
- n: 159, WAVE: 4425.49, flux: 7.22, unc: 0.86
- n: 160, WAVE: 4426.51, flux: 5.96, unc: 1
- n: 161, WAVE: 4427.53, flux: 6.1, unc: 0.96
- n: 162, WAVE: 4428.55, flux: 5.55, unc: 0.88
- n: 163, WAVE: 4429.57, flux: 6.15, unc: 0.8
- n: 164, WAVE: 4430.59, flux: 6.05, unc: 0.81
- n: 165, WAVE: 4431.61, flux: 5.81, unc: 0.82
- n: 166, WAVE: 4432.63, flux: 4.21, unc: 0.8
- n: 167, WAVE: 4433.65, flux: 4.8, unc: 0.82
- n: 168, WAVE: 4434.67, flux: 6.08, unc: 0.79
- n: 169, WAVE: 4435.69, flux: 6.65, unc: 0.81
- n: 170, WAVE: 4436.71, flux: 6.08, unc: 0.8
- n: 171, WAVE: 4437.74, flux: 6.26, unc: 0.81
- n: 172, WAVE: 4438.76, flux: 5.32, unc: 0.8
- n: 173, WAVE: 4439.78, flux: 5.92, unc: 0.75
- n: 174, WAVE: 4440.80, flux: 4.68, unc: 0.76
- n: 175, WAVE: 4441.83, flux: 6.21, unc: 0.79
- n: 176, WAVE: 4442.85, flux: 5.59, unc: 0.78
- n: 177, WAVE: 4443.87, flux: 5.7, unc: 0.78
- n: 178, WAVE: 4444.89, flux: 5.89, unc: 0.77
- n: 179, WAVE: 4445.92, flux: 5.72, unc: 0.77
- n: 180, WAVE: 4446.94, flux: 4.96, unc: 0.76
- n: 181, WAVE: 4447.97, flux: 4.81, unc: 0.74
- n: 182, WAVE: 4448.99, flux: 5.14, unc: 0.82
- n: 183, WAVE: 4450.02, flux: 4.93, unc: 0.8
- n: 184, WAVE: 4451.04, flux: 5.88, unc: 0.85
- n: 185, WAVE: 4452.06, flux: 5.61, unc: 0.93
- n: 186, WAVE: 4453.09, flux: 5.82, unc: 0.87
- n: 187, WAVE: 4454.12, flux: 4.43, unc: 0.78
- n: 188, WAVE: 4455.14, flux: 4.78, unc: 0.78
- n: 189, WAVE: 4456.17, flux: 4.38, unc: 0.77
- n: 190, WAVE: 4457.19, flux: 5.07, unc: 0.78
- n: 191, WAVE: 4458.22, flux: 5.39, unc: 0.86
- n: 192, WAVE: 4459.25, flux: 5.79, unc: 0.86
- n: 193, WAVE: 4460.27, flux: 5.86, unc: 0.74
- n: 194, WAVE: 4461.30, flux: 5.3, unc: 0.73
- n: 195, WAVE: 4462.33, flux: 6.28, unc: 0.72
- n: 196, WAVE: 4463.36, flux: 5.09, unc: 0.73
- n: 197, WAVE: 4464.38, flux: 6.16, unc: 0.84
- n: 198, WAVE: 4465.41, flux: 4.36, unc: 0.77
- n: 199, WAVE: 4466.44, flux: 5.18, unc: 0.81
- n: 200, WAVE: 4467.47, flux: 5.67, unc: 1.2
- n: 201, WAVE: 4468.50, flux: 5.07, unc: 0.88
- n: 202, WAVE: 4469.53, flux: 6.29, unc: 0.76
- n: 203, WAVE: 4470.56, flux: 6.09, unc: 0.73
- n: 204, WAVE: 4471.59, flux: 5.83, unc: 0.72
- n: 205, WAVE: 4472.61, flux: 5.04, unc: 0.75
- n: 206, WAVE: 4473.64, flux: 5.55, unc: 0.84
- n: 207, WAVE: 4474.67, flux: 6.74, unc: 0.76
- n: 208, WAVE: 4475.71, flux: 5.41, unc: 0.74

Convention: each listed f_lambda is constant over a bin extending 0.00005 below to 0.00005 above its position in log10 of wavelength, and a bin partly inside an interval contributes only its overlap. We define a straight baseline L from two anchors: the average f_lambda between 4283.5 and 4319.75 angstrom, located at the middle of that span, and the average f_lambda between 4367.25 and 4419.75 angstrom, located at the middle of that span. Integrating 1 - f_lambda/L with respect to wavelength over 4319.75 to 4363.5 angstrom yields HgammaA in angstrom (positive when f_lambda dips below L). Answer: 2.5 angstrom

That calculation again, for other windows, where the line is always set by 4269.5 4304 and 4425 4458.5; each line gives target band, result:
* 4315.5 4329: 0.50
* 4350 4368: 0.34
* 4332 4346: 3.46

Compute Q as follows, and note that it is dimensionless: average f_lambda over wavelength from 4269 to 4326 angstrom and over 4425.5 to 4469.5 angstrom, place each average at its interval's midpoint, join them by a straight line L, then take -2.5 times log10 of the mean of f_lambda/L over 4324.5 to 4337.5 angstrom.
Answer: 0.06 mag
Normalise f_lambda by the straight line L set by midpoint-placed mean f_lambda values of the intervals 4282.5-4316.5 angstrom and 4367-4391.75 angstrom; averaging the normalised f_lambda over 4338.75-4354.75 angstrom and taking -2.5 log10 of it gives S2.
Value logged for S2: 0.16 mag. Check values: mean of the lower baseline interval 5.71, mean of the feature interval 4.88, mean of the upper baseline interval 5.61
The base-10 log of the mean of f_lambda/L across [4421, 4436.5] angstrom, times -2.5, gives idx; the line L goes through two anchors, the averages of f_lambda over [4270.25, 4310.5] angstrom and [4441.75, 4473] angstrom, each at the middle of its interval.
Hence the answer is -0.06 mag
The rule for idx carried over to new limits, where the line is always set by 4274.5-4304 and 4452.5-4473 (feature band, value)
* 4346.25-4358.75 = 0.01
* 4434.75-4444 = -0.07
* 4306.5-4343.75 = 0.15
